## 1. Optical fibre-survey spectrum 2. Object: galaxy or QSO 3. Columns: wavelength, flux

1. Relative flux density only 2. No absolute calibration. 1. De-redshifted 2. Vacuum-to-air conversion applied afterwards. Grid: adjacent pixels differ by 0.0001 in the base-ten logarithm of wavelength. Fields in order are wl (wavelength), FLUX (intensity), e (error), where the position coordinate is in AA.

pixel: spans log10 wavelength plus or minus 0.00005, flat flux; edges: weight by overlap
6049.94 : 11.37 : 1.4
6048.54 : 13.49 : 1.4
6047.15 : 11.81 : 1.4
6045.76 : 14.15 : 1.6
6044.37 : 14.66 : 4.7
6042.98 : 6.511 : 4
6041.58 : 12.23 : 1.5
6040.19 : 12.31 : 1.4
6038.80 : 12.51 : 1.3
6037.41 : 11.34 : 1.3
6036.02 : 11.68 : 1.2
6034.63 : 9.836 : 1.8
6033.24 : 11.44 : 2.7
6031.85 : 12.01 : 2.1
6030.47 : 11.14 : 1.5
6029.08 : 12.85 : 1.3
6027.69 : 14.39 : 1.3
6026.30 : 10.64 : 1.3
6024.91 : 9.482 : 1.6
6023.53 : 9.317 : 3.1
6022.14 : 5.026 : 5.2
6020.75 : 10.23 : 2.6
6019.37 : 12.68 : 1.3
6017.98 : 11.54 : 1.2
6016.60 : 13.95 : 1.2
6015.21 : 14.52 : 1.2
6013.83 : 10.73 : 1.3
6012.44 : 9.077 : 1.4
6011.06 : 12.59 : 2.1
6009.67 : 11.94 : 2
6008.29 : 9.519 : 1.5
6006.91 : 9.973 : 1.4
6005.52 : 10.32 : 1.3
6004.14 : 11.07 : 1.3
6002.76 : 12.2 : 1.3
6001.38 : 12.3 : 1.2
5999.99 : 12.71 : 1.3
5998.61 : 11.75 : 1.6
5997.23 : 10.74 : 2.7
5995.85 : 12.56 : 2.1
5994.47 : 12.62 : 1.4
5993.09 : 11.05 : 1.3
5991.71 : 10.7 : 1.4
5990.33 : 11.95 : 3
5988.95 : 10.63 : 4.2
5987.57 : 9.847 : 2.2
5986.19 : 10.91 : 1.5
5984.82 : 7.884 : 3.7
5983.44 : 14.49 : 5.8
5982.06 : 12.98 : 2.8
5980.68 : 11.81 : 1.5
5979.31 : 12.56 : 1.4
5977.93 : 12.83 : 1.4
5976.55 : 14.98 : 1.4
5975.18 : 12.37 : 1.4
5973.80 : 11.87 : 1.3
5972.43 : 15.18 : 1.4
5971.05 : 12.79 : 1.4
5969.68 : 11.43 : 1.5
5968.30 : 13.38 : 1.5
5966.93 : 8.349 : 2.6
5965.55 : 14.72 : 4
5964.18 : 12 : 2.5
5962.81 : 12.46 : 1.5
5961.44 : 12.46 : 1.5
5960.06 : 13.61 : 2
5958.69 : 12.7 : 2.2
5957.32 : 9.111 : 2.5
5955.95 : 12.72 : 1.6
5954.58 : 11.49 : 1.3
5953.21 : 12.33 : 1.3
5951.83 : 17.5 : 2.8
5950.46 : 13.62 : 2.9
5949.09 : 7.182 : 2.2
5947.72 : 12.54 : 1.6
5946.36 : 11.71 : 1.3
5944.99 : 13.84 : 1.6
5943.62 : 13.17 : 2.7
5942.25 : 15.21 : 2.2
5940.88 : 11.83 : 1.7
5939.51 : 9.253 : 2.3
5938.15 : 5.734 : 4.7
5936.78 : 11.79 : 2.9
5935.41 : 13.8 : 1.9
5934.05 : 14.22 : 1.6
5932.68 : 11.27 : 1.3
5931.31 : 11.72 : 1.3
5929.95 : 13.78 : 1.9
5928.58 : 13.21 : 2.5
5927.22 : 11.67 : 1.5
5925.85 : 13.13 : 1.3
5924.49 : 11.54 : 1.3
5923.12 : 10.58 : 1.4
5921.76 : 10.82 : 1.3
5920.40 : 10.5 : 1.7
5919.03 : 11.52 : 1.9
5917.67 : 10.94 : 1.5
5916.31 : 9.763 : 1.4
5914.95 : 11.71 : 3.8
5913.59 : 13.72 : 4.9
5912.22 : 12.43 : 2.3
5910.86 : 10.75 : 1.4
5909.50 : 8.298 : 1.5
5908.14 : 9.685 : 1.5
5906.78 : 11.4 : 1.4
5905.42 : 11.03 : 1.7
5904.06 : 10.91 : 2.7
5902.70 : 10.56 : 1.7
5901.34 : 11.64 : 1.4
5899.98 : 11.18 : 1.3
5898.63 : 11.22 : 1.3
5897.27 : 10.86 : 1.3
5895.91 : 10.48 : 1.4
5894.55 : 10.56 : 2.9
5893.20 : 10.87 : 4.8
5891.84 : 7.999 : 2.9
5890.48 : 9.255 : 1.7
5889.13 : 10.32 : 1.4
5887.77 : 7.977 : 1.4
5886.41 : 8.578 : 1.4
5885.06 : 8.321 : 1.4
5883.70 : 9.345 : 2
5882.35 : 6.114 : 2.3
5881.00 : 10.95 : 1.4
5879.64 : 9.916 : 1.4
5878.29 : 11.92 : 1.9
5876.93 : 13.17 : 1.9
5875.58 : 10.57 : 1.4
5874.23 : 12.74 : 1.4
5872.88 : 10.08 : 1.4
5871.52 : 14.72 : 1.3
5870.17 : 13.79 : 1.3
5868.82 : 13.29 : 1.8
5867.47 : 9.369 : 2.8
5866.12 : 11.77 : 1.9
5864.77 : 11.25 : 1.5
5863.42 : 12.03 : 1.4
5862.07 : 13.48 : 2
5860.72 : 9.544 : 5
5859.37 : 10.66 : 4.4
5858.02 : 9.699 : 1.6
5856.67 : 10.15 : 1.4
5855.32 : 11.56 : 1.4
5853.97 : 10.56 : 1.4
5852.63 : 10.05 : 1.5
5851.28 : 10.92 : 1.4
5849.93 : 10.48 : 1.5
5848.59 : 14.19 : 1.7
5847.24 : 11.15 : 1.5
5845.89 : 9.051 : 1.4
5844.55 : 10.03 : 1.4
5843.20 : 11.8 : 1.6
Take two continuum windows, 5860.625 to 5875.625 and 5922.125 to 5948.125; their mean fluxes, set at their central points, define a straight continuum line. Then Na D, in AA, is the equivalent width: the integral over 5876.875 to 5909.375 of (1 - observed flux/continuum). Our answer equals 5.3 AA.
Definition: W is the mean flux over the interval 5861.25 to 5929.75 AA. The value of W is 11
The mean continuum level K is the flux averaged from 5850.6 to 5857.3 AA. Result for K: 10.6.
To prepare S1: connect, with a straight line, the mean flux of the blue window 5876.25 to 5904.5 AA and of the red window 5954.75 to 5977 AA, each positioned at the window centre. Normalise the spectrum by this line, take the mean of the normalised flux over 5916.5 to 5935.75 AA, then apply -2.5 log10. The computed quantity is -0.07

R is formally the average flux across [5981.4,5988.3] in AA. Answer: 11.2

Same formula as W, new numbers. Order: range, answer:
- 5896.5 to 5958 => 11.6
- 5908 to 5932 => 11.5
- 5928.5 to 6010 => 12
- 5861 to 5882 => 11.8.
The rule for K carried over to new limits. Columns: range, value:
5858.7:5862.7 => 11.2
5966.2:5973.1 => 12.2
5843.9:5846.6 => 9.56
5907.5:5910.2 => 9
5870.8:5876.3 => 12.1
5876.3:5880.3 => 11.6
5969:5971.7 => 12.1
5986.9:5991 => 10.8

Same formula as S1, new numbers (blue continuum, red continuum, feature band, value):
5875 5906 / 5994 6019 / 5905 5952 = -0.10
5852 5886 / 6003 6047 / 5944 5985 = -0.12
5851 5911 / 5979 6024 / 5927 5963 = -0.12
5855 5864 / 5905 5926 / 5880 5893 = 0.24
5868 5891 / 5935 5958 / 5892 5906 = 0.02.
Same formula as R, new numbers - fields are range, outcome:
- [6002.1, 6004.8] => 11.6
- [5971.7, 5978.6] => 13.4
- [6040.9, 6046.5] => 11.9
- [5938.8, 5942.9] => 12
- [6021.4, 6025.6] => 7.96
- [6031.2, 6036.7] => 11.2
